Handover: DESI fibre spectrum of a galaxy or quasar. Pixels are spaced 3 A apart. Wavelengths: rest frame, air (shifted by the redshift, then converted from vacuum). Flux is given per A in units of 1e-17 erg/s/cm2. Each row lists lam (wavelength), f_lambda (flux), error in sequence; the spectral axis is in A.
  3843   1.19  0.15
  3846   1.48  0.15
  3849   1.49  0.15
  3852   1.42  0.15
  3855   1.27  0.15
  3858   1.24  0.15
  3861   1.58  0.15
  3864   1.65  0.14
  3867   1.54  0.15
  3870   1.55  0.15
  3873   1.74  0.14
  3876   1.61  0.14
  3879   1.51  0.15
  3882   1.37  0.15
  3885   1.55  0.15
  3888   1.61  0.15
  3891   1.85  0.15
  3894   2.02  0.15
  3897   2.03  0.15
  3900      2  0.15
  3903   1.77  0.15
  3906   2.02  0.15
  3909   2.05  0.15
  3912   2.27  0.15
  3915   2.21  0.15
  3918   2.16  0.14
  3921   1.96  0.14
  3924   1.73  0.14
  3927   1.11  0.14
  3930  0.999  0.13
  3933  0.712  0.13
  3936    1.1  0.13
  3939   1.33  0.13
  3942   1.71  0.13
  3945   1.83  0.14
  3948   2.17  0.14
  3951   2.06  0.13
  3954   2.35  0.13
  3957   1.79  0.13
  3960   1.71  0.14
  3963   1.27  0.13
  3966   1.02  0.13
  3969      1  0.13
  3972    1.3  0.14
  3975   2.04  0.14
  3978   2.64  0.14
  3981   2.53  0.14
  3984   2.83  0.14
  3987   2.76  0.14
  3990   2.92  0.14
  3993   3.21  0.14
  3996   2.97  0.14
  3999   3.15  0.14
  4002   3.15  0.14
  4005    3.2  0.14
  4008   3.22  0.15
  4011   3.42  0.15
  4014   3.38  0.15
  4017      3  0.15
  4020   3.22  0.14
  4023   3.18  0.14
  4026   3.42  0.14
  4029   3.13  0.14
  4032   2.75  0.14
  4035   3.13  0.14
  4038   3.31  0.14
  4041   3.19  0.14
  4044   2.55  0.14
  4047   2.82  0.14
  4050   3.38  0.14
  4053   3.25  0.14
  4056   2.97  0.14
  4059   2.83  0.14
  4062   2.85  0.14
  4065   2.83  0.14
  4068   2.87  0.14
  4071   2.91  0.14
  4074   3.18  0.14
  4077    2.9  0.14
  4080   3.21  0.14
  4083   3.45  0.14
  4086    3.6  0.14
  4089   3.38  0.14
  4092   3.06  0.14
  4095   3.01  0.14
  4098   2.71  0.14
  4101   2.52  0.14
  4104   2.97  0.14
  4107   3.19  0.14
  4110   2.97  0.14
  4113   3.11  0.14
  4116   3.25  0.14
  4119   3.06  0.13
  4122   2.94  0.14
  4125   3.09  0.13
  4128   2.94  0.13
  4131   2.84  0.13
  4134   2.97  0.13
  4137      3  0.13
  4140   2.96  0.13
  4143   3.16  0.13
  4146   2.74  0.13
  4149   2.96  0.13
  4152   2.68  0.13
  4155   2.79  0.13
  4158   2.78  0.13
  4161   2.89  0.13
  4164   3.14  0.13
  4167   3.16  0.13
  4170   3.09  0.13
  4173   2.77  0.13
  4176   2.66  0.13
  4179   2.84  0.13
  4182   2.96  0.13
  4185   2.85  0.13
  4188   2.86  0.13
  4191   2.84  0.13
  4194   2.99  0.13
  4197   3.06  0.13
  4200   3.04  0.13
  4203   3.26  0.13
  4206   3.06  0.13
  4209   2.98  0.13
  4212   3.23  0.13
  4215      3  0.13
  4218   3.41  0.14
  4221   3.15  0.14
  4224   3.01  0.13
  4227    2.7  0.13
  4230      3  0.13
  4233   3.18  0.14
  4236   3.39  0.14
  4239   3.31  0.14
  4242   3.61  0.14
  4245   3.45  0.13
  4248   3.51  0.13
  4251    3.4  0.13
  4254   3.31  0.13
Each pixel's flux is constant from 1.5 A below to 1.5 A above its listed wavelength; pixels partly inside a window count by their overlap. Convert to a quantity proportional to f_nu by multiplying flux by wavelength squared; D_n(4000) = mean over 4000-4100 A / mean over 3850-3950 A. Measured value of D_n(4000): 2.02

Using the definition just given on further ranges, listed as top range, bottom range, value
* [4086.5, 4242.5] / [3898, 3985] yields 1.89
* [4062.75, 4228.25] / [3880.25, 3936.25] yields 1.96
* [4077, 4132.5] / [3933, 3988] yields 1.81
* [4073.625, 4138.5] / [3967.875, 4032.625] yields 1.13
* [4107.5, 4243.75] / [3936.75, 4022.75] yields 1.38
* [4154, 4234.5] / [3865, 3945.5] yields 2.06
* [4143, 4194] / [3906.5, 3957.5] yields 1.86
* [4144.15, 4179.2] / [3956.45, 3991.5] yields 1.58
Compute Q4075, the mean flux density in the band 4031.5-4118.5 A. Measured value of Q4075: 3.04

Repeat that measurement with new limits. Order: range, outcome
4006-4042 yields 3.2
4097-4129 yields 2.98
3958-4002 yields 2.27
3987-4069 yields 3.08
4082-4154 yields 3.02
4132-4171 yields 2.94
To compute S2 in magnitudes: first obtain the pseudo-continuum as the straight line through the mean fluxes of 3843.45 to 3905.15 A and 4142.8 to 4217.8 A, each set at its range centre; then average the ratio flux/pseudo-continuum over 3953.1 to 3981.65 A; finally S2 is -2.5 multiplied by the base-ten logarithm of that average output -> 0.17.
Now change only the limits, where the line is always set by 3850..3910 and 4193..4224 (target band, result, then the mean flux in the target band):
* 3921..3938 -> 0.48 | 1.21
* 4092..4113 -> -0.11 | 2.92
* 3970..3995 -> -0.18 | 2.51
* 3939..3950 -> 0.07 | 1.83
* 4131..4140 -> -0.06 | 2.96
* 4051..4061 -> -0.23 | 3.03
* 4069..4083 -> -0.22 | 3.09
